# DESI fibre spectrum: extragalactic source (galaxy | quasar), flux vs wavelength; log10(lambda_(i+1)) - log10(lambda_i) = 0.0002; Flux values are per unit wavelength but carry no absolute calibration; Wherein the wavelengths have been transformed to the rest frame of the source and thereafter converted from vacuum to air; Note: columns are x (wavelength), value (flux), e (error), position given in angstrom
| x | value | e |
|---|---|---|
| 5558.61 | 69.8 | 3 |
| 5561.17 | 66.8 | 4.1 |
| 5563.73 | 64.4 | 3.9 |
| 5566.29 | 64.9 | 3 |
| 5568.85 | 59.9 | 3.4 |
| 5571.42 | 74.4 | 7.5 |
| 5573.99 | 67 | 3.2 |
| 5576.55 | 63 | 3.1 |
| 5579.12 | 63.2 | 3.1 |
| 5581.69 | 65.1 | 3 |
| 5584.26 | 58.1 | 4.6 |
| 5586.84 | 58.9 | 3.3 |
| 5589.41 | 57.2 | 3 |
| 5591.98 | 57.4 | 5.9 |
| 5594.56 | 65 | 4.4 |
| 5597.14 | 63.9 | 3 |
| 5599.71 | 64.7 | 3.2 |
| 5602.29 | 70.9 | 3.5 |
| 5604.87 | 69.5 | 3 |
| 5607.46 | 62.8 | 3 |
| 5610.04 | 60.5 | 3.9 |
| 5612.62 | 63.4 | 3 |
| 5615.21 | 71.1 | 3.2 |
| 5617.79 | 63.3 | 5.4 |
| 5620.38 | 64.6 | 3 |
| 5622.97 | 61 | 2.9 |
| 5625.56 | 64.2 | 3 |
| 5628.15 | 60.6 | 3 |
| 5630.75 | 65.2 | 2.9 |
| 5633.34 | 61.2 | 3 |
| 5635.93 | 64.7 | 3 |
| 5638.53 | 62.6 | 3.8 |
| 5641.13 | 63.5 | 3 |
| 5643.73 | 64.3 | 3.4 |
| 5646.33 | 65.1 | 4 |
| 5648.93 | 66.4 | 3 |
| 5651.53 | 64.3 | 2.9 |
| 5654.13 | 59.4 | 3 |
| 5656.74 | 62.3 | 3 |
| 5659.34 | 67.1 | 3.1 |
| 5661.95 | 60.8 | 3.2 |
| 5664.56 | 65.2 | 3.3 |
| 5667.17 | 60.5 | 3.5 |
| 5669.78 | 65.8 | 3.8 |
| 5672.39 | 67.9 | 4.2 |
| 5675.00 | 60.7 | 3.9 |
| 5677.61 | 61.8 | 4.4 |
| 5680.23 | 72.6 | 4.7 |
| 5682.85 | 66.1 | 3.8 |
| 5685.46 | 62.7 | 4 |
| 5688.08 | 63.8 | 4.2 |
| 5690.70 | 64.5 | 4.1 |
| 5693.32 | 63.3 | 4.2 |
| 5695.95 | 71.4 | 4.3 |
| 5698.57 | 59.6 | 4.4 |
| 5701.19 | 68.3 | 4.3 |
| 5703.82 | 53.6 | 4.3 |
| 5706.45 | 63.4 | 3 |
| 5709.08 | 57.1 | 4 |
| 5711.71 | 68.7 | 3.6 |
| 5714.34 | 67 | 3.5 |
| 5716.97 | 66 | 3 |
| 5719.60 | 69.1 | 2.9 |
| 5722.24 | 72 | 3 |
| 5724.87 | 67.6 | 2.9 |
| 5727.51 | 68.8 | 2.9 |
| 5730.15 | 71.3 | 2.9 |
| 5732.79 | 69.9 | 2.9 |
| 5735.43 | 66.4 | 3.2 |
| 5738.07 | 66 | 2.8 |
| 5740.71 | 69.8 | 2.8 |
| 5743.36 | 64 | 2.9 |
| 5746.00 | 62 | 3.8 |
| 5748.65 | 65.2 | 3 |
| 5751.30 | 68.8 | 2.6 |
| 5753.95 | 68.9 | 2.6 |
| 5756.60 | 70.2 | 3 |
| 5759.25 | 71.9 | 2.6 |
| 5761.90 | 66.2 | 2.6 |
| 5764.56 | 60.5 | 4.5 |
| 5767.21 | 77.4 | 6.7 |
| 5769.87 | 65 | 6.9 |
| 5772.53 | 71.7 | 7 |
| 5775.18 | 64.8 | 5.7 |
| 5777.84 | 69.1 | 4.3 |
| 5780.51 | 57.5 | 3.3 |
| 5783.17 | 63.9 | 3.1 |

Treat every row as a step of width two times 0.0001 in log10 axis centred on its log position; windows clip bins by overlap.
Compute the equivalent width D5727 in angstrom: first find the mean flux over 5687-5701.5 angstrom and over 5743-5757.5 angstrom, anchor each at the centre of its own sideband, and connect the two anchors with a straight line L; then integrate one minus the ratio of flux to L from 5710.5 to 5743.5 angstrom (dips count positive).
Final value -1.2 angstrom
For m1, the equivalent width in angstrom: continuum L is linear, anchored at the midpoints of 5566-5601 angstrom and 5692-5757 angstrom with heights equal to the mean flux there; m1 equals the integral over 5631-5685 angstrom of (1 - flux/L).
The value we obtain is 0.5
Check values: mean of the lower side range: 63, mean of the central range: 64.1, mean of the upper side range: 66.3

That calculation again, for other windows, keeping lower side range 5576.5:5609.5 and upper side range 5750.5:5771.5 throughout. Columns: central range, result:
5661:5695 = 0.8 angstrom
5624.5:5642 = 0.3 angstrom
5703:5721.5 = 0.8 angstrom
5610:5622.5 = -0.2 angstrom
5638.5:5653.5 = 0.1 angstrom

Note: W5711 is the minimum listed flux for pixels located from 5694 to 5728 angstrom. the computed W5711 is 53.6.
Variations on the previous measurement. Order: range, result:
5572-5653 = 57.2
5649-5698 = 59.4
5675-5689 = 60.7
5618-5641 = 60.6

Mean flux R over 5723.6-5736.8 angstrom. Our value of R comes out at 68.8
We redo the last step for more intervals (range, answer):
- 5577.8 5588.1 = 61.3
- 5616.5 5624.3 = 63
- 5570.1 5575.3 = 70.6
